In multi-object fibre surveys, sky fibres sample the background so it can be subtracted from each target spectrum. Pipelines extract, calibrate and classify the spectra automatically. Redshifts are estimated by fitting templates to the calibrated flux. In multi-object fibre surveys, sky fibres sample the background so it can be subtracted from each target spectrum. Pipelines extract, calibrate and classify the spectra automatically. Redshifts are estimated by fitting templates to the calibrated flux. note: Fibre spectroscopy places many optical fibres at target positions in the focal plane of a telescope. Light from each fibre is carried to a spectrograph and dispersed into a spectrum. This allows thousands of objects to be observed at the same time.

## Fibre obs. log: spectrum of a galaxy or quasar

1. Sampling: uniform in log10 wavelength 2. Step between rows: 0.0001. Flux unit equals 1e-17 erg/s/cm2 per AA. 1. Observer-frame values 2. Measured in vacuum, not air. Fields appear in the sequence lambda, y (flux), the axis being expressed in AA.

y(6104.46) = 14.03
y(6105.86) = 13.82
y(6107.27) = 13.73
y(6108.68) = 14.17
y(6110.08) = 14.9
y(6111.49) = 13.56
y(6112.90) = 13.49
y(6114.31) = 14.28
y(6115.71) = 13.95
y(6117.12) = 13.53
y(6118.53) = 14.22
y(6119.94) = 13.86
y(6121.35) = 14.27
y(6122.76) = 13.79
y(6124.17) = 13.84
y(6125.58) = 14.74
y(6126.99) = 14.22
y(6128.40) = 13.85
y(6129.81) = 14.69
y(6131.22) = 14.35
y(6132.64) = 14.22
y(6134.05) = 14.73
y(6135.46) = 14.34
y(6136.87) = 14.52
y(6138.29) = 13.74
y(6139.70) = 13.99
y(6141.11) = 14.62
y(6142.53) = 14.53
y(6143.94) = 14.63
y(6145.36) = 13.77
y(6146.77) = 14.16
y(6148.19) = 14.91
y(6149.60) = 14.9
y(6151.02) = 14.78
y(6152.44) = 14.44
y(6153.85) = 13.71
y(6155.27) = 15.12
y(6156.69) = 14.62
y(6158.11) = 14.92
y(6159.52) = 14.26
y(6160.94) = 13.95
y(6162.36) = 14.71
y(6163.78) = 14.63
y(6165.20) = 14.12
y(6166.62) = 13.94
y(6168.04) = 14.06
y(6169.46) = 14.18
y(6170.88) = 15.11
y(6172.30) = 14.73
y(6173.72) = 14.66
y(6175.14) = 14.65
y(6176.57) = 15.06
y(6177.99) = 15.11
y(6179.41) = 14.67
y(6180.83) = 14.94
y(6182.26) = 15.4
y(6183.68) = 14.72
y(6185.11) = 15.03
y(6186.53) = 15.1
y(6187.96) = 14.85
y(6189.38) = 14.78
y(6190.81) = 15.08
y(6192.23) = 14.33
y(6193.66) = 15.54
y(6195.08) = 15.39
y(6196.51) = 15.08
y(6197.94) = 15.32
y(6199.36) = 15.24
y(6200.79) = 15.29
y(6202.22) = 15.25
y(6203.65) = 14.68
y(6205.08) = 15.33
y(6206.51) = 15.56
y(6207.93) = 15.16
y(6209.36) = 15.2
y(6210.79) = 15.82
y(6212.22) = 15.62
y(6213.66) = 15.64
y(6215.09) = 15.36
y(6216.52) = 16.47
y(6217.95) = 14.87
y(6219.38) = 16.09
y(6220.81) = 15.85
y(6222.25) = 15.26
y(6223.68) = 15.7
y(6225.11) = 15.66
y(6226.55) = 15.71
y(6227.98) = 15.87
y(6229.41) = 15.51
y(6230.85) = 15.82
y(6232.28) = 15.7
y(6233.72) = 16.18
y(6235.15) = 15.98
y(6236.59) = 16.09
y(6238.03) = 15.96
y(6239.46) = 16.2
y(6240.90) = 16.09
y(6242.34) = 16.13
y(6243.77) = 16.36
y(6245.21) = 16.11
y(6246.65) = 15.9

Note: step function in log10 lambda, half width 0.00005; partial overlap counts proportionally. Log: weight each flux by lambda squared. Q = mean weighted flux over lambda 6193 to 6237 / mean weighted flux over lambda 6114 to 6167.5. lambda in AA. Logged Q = 1.11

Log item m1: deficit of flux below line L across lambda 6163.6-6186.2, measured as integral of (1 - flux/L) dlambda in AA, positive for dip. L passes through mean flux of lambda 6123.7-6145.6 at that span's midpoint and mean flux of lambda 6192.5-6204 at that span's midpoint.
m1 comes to 0.3 AA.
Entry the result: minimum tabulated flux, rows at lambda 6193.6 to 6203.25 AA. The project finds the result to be 15.08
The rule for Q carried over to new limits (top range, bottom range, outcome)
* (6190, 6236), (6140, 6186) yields 1.08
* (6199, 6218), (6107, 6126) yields 1.13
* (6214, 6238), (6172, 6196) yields 1.07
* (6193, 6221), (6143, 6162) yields 1.08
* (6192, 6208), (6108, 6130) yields 1.11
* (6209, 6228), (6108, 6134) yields 1.14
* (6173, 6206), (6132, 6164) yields 1.05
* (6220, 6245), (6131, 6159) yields 1.13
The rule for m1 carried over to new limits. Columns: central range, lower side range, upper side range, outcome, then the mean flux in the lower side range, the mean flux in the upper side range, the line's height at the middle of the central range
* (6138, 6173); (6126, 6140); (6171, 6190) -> 0.4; 14.3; 14.9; 14.6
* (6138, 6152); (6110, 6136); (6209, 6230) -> 0.1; 14.1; 15.6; 14.5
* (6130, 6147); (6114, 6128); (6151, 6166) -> -0.1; 14.1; 14.5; 14.2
